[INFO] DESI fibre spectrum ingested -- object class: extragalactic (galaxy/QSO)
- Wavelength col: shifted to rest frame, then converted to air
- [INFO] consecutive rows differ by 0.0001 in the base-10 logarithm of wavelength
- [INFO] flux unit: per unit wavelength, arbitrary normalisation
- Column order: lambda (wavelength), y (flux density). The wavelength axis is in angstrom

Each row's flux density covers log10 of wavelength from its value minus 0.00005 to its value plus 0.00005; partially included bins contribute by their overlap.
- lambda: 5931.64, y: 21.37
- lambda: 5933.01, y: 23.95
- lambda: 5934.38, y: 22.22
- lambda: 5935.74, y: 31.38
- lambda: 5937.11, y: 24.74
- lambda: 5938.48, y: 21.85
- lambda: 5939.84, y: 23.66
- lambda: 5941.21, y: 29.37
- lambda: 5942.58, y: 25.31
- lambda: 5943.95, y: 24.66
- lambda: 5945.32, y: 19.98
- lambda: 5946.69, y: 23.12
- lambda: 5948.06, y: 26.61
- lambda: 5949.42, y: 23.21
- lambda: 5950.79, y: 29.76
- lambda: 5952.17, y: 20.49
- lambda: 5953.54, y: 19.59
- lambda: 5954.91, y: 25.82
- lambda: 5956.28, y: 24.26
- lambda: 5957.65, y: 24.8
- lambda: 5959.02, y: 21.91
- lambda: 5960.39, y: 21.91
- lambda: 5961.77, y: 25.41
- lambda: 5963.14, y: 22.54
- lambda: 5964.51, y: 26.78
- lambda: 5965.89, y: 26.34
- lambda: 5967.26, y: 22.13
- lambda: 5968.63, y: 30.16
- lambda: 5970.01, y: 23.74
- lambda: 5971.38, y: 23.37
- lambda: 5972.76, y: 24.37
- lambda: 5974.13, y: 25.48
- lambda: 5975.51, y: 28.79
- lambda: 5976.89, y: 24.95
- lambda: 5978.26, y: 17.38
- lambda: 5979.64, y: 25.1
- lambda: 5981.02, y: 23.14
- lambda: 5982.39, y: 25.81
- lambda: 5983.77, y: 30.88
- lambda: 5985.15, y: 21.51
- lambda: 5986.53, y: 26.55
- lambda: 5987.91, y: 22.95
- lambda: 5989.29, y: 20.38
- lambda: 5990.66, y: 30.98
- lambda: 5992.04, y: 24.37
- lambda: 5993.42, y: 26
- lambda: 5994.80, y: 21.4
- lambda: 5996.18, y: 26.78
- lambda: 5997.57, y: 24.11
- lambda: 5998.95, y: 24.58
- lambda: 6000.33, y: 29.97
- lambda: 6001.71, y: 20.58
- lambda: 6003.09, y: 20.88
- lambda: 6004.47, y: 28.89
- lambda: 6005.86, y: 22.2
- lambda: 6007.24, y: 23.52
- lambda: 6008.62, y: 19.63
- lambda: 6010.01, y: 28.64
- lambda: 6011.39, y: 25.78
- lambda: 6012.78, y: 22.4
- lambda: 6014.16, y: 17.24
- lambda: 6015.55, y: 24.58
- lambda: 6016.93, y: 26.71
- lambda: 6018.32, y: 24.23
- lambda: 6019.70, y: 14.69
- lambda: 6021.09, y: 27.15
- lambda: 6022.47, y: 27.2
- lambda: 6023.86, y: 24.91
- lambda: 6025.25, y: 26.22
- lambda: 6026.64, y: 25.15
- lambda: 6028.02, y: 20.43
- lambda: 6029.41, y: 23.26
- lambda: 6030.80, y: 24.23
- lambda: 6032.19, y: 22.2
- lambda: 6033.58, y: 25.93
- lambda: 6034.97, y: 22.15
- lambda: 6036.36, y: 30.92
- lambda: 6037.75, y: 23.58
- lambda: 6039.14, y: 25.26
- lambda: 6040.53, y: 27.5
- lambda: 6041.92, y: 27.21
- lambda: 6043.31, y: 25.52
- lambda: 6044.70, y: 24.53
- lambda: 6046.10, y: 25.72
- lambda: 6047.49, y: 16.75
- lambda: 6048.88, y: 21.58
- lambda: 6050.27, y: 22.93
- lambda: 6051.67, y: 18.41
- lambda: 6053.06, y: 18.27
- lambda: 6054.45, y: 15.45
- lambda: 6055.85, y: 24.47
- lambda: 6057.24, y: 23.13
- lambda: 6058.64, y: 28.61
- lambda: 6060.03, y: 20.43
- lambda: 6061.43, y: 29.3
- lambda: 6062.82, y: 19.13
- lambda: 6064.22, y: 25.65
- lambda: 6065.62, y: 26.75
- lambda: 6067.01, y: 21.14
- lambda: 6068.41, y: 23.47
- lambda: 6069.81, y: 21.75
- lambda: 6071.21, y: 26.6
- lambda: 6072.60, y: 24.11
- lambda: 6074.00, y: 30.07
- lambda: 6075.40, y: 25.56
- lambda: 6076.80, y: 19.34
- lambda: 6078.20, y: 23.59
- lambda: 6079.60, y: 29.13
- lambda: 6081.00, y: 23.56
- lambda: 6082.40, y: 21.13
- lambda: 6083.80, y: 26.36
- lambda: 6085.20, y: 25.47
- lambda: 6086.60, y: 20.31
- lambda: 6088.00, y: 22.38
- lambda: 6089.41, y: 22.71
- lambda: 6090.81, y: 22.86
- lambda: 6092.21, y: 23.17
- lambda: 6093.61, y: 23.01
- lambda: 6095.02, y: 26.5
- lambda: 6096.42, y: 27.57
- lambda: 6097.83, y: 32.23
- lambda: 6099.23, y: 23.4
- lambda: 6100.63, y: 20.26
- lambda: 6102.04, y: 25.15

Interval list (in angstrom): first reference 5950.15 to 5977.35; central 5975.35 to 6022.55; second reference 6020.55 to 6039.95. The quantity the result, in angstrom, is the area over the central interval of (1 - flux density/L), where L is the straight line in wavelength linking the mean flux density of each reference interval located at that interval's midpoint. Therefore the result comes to 1.1 angstrom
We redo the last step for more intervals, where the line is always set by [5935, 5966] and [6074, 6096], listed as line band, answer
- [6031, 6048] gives -0.5 angstrom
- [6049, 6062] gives 1.0 angstrom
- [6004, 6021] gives 0.7 angstrom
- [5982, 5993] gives -0.5 angstrom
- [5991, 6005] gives -0.3 angstrom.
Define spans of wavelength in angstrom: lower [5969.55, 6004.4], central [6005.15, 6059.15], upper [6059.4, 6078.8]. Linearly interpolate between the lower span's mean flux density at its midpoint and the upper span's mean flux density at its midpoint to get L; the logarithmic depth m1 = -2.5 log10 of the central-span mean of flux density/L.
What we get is 0.037 mag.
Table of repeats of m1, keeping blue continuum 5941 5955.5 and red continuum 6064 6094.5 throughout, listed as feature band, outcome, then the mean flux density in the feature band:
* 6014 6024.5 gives 0.02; 23.6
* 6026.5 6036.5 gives 0.01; 23.9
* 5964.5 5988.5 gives -0.03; 24.9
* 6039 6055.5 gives 0.08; 22.4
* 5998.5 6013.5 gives -0.01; 24.3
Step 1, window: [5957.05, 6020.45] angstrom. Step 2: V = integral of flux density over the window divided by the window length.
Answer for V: 24.2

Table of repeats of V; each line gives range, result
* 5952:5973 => 24.1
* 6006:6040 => 24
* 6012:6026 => 23.5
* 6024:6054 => 23.7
